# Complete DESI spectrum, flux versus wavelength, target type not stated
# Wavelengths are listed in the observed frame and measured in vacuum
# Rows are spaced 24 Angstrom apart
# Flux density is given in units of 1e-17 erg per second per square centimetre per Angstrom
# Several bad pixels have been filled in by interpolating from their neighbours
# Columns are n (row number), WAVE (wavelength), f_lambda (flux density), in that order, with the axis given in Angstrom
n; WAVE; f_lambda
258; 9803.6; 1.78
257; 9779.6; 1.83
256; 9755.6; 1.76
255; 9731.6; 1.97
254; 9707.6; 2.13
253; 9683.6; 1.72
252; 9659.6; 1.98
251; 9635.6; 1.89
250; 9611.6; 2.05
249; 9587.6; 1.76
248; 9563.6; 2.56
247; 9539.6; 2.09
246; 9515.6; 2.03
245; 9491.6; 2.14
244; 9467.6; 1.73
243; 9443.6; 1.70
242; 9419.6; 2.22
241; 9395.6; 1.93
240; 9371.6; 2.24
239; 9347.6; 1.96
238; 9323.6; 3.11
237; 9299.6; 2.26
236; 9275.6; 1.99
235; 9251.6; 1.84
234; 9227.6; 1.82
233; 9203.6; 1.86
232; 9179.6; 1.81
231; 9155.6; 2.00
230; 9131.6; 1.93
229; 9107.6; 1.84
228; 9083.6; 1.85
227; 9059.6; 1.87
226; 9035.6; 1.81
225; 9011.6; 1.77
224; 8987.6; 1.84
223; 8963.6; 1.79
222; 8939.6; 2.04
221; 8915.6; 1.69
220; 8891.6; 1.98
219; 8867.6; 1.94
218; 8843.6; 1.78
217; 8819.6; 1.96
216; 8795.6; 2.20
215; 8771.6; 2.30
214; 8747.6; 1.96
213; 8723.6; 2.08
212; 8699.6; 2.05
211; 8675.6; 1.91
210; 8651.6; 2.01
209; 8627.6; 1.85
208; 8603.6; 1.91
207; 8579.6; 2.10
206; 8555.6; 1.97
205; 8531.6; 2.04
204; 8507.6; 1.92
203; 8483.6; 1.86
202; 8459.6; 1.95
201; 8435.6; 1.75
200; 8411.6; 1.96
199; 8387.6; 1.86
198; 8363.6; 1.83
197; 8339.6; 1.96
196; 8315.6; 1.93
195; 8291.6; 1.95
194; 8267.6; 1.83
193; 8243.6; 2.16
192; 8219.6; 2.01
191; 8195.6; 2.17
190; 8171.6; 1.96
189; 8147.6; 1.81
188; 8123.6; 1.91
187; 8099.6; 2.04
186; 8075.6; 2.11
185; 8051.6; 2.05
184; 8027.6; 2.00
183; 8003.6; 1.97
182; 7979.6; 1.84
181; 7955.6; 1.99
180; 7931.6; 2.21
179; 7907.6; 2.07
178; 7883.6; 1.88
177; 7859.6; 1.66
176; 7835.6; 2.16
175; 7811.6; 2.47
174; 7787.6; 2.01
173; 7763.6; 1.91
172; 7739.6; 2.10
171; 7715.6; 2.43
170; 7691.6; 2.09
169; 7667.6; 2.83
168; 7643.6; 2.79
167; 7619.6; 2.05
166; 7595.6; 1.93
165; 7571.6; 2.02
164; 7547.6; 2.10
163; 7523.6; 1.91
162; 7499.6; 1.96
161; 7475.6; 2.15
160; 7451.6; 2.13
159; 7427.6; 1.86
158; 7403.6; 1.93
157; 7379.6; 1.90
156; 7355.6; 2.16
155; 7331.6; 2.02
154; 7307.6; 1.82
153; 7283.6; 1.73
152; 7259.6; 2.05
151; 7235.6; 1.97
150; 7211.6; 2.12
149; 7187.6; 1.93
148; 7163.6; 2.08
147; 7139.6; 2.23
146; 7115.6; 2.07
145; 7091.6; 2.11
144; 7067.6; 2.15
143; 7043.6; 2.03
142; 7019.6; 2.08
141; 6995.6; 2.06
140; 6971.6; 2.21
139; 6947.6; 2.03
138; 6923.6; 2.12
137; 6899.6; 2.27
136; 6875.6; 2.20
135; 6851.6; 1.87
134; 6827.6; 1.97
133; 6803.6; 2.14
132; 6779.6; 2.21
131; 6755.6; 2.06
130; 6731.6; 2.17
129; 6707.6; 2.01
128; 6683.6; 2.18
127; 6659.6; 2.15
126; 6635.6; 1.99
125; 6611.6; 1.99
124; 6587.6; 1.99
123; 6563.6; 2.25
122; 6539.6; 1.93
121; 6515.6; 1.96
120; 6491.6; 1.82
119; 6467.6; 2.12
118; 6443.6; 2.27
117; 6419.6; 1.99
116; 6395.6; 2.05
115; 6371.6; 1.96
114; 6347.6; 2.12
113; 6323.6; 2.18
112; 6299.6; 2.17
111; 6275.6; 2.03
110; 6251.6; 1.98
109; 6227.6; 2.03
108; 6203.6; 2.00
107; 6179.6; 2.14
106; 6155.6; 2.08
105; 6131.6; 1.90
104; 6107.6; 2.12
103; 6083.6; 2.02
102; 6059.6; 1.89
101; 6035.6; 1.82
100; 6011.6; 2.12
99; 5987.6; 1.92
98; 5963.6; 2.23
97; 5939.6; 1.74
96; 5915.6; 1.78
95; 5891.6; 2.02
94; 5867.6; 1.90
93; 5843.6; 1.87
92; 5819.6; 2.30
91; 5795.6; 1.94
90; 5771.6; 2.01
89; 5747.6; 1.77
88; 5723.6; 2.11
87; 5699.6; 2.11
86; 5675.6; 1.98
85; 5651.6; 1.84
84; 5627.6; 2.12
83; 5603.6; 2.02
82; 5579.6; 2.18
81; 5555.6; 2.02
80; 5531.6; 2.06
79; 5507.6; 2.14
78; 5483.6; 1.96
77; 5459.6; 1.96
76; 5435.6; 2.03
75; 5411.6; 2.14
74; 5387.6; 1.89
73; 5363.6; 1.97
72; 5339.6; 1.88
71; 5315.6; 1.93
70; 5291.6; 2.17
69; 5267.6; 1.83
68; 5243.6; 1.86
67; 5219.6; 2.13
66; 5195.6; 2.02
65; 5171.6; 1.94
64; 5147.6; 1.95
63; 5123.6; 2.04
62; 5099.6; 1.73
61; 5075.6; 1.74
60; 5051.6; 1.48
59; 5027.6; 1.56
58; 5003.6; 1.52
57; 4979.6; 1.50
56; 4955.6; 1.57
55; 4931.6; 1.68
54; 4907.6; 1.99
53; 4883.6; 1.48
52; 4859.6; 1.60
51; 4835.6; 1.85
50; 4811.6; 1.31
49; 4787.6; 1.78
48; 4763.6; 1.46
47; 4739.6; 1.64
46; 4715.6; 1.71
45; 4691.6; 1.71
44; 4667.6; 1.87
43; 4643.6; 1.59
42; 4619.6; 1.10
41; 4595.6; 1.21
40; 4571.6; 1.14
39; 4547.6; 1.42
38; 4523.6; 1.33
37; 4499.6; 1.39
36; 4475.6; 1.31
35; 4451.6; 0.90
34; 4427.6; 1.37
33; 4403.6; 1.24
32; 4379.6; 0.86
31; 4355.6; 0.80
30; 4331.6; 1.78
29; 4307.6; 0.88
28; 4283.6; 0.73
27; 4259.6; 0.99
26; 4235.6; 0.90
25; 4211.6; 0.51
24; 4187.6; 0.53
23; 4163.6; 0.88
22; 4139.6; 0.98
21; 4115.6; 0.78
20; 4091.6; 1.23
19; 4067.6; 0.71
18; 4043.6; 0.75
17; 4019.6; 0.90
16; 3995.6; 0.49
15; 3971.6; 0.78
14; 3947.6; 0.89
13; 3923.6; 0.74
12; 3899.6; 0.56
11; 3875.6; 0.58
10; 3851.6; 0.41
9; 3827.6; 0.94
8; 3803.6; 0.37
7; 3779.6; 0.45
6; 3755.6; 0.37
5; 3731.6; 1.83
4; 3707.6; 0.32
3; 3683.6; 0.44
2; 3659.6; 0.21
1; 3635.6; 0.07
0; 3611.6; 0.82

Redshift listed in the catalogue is 0.164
